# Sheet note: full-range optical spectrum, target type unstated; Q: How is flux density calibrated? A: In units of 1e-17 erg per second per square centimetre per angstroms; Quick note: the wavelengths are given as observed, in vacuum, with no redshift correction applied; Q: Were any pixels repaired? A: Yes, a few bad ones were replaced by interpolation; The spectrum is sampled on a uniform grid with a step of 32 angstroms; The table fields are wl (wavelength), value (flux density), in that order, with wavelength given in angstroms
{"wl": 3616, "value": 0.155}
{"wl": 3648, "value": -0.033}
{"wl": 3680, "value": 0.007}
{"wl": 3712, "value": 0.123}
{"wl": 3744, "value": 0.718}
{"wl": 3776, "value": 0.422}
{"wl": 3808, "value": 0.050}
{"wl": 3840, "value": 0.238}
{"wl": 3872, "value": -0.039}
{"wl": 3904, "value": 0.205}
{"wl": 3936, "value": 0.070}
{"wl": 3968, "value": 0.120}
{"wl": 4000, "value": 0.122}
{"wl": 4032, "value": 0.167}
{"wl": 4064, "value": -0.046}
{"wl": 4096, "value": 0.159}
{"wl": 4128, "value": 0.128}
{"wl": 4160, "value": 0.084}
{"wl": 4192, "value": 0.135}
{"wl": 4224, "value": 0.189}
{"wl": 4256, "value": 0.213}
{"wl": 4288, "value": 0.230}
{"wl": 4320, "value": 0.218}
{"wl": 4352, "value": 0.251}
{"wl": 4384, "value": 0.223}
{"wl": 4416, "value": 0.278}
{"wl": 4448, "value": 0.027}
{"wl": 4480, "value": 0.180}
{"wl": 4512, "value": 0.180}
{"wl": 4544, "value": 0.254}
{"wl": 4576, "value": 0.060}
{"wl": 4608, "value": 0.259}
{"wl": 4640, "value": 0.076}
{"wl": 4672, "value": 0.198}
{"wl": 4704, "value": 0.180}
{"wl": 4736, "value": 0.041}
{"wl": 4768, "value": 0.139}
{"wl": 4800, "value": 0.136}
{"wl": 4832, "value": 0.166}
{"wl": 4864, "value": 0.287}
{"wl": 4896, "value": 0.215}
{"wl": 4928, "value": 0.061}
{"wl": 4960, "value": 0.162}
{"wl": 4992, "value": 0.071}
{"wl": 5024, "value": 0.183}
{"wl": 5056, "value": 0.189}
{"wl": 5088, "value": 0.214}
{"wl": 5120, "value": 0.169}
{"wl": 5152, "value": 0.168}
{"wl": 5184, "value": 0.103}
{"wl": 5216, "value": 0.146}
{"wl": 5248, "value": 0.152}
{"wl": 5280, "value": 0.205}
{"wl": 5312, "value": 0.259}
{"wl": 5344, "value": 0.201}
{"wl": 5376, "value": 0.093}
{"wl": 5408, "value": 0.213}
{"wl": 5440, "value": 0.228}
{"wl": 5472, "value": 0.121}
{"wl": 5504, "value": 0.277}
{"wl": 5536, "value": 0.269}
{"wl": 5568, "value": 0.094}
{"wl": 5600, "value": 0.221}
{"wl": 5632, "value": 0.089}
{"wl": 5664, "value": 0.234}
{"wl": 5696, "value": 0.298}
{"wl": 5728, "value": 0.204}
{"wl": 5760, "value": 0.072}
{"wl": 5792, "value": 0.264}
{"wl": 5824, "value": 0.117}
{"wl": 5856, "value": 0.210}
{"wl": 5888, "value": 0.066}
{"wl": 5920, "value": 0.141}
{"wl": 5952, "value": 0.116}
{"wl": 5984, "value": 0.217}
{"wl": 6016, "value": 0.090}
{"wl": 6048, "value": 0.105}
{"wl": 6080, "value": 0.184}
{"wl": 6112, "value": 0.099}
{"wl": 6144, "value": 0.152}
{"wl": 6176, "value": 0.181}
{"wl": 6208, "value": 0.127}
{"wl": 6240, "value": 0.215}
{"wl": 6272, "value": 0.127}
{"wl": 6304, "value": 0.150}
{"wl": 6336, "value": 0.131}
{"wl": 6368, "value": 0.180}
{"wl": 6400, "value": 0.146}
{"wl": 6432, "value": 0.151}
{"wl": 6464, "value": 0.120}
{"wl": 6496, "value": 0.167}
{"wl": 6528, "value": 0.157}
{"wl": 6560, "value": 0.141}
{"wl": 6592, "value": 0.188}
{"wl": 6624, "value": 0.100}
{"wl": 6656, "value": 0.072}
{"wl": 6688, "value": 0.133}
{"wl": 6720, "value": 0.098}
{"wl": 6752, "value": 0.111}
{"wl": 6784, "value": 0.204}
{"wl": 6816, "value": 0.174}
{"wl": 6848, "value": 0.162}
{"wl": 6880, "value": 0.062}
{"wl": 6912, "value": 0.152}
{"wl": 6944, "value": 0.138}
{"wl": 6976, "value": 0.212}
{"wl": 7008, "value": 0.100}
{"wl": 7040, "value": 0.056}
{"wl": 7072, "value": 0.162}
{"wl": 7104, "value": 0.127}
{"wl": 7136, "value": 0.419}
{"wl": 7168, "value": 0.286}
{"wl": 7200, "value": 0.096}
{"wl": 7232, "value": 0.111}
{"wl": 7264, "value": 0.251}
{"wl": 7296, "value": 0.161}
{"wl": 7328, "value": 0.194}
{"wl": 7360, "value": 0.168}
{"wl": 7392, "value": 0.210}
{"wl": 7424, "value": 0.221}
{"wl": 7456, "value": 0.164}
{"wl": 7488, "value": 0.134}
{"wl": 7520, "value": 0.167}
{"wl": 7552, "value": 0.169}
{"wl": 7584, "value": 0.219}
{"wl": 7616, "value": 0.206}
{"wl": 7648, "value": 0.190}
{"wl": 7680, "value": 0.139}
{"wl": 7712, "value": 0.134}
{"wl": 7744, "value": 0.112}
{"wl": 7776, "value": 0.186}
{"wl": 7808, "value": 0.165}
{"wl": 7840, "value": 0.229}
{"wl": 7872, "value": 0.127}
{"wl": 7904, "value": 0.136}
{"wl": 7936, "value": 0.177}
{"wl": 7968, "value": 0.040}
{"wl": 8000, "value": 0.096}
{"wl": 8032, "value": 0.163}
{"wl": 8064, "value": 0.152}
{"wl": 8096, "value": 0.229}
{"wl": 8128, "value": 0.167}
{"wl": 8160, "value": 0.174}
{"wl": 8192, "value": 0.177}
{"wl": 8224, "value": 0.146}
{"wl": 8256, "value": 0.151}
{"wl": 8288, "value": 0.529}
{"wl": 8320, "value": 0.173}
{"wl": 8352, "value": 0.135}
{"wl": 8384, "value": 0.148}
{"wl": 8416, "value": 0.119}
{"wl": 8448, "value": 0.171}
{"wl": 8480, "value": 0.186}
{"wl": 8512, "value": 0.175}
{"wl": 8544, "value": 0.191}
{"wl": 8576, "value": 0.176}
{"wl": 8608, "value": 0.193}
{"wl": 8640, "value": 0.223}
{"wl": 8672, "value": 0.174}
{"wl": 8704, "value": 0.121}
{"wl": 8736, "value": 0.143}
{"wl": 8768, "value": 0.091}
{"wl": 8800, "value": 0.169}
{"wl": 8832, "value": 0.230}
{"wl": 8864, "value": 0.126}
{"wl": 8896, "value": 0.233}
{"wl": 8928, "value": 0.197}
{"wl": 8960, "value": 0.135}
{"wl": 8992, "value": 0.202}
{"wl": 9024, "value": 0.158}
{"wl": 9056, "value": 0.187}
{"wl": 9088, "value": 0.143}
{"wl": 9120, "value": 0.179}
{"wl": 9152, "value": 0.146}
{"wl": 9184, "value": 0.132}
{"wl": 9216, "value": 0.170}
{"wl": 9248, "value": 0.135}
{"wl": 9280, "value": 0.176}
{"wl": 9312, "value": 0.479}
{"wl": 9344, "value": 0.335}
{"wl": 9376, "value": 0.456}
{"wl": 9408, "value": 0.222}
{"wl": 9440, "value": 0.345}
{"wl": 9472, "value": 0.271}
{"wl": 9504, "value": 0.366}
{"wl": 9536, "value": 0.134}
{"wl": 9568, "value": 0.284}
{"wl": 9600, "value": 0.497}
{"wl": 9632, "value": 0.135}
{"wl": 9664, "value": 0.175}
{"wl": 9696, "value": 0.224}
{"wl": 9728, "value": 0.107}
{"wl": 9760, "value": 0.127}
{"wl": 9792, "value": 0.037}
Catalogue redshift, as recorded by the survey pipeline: 0.918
